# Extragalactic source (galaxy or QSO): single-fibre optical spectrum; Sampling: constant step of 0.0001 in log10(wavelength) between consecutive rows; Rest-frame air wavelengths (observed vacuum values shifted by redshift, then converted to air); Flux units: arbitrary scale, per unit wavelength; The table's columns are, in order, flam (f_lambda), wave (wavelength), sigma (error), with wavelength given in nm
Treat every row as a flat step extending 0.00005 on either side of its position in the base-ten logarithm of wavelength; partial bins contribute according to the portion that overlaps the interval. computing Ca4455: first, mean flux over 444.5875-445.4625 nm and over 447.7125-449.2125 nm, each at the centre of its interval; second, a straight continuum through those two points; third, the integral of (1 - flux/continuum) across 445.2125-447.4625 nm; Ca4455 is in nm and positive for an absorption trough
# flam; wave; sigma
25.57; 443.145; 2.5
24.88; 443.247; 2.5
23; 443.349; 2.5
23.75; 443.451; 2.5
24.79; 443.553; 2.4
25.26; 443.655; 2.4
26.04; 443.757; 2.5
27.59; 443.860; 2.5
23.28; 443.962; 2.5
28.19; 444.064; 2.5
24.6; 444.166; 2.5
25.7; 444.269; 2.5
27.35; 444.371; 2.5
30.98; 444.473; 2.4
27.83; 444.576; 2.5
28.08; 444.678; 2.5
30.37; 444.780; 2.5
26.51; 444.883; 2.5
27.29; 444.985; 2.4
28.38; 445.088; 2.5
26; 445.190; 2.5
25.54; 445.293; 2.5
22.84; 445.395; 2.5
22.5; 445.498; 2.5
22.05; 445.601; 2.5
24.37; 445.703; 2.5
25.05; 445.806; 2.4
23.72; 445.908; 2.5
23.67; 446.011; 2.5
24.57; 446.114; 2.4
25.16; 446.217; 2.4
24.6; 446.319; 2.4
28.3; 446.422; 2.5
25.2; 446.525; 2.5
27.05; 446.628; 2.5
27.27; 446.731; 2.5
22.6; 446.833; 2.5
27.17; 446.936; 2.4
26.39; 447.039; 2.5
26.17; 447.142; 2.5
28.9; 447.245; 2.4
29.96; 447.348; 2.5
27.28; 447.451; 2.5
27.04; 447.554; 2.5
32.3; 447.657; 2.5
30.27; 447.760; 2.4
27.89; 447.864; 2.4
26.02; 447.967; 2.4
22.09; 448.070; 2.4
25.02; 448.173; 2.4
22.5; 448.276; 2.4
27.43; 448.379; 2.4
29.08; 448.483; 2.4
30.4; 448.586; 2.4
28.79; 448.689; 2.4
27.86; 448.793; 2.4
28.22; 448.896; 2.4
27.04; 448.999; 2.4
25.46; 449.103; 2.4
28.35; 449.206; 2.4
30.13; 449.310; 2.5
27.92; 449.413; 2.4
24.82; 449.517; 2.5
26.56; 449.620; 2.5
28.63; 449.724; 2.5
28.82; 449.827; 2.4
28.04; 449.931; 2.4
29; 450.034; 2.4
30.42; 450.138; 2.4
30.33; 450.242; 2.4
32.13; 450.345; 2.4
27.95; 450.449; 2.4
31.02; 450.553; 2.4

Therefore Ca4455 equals 0.123 nm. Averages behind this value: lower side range 26.8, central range 25.4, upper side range 27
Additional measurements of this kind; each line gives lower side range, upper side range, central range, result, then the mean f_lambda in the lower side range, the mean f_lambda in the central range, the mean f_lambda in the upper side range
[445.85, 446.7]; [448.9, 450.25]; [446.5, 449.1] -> -0.060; 25.3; 27.2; 28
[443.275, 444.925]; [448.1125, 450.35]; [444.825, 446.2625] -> 0.107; 26.4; 24.8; 27.9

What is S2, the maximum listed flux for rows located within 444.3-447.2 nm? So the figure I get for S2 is 30.98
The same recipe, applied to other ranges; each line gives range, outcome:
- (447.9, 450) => 30.4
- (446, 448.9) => 32.3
